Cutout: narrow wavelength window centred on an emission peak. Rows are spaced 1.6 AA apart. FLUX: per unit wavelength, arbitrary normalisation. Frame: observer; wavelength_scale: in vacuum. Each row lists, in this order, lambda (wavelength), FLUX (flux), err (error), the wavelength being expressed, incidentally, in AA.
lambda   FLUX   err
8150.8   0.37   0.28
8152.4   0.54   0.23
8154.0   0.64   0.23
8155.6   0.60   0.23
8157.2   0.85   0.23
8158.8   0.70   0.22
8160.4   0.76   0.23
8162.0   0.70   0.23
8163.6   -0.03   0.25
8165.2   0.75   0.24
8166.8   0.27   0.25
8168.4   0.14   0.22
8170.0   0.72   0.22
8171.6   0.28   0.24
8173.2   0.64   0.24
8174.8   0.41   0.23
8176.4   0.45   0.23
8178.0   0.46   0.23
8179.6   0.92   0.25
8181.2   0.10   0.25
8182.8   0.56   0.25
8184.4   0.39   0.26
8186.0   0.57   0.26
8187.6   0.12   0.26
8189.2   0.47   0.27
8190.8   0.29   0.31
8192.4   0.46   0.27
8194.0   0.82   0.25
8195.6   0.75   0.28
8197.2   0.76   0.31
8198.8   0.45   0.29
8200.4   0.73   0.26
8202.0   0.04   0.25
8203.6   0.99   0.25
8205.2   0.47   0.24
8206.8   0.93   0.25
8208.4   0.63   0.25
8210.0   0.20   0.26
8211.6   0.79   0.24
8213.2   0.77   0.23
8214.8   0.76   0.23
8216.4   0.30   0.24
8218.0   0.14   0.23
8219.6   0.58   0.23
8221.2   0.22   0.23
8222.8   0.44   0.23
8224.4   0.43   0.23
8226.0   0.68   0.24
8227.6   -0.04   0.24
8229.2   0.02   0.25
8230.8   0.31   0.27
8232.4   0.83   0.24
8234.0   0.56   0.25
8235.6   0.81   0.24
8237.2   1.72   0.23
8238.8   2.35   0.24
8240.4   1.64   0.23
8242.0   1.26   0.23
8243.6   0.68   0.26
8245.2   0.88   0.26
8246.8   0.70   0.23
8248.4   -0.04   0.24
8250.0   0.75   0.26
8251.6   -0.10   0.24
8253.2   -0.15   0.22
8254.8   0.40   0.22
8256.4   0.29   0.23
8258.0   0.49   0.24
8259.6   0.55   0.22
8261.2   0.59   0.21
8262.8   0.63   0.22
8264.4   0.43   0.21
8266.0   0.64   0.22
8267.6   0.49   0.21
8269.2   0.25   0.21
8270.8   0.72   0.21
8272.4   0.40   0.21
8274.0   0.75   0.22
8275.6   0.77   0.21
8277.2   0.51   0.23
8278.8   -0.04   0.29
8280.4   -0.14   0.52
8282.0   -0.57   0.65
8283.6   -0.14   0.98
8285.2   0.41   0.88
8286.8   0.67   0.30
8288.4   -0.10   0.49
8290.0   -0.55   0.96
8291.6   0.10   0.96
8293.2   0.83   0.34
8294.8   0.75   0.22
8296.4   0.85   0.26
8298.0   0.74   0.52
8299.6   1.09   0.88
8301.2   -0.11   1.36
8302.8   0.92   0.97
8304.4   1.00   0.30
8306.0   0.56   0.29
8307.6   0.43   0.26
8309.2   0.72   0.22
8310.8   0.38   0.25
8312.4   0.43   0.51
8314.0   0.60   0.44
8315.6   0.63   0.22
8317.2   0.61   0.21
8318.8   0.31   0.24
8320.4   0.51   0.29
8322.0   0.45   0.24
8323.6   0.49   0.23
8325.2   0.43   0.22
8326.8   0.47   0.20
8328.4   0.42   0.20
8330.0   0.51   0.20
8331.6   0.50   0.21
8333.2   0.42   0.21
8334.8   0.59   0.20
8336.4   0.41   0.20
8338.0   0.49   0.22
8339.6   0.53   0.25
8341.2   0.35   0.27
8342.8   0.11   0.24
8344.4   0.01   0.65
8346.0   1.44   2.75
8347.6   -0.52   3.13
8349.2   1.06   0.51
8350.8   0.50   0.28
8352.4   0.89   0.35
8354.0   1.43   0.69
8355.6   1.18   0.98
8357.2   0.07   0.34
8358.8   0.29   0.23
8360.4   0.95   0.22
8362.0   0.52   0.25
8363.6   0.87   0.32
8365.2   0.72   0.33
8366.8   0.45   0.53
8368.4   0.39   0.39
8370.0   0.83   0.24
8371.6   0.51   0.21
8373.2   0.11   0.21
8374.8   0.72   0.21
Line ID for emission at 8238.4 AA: H-gamma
